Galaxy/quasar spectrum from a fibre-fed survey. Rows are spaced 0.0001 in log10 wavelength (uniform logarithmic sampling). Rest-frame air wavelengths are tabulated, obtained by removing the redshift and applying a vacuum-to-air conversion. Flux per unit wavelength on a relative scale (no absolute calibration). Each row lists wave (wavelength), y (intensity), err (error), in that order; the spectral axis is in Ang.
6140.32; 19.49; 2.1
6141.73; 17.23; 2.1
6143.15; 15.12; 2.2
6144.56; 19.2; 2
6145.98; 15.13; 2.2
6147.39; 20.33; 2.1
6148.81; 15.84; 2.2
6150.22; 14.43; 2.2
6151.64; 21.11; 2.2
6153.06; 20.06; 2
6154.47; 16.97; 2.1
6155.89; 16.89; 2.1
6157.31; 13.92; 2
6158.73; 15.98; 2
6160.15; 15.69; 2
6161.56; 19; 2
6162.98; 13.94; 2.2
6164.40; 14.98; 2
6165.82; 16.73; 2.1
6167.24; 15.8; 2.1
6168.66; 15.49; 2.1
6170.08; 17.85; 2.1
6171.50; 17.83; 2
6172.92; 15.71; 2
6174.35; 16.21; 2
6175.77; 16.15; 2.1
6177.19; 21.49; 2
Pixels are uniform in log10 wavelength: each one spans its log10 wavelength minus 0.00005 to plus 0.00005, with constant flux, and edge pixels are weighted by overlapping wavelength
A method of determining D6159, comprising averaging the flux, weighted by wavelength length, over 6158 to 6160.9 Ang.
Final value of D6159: 15.9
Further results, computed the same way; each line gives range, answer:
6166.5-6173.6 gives 16.5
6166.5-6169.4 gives 15.7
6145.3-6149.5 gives 17.1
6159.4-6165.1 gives 15.9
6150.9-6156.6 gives 18.7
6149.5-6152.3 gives 17.7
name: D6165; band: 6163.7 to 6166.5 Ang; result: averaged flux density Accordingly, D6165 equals 15.8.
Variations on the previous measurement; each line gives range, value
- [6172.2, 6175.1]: 15.9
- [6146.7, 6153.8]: 18.3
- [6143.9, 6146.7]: 17.2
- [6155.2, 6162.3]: 16.3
